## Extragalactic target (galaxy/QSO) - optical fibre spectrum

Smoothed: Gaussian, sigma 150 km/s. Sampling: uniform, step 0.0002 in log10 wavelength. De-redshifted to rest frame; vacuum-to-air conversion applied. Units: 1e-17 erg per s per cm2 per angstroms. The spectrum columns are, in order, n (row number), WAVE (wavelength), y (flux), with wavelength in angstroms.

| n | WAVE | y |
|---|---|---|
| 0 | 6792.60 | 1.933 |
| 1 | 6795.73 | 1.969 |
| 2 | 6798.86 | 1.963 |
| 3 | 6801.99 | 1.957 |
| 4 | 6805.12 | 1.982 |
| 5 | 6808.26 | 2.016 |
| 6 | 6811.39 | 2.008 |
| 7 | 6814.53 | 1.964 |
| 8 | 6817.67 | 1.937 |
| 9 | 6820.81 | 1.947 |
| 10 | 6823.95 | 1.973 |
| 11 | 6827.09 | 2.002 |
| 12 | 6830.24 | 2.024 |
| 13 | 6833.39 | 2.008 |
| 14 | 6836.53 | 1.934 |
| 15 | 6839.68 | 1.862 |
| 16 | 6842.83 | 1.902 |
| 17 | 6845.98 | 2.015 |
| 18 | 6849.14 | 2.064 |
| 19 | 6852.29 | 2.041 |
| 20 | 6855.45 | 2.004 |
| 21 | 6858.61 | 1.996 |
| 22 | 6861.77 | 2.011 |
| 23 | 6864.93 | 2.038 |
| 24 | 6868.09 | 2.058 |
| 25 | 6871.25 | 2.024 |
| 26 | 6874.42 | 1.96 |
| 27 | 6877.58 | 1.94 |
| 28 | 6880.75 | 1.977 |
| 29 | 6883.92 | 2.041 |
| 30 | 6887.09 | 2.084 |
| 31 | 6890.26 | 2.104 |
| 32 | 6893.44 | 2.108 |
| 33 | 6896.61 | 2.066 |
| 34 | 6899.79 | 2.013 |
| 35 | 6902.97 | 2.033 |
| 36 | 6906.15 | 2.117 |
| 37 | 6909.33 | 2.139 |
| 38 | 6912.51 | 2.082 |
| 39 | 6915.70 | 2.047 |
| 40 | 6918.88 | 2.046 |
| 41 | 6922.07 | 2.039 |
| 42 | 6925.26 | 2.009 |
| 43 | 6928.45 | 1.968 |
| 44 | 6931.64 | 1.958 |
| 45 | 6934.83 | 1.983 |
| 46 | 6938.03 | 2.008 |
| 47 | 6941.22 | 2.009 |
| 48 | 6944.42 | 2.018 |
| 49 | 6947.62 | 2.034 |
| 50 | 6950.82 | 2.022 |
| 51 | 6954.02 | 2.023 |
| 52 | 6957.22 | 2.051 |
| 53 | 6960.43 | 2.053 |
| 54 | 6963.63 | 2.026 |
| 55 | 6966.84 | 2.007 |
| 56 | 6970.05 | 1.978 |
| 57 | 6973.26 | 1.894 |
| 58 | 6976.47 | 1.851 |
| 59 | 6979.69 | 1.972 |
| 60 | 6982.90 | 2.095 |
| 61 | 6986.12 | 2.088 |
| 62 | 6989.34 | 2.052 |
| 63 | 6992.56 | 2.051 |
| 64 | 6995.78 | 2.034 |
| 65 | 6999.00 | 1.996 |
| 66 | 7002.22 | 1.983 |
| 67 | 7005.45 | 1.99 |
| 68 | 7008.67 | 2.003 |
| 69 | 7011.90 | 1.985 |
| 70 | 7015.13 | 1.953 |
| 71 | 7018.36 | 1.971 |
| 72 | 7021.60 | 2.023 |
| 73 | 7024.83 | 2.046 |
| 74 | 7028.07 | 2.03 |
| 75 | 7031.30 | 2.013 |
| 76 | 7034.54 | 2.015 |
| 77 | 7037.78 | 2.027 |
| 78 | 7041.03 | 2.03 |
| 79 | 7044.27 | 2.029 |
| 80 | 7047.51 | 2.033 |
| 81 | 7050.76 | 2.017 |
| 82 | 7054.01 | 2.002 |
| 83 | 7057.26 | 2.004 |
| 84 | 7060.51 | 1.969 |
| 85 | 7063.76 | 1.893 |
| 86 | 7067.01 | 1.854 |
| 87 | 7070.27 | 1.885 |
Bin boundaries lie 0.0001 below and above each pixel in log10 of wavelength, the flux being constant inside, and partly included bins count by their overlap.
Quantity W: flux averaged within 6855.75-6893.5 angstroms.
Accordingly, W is 2.02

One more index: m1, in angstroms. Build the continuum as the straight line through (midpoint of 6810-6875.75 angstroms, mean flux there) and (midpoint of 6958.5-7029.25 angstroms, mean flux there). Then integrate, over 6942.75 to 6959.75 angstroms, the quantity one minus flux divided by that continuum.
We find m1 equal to -0.3 angstroms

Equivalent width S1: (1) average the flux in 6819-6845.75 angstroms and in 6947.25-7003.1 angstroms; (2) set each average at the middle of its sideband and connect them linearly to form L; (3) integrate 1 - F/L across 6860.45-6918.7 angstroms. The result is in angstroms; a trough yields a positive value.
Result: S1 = -1.95 angstroms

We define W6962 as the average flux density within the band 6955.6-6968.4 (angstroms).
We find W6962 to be 2.03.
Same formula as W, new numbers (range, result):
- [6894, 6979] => 2.02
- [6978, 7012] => 2.02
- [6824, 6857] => 1.98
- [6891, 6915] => 2.08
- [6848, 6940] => 2.03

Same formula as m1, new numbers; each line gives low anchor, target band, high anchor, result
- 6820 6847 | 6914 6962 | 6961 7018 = -0.76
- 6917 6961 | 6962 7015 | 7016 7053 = 0.48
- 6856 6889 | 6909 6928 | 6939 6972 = -0.30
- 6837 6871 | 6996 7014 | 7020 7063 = 0.17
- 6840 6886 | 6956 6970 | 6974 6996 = -0.11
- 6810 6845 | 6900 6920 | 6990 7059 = -0.92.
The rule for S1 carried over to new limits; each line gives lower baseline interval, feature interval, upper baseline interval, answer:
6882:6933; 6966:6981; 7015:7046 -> 0.7 angstroms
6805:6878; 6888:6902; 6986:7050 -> -0.5 angstroms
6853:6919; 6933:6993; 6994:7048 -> 0.4 angstroms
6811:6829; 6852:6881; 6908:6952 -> -0.2 angstroms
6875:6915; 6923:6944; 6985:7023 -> 0.5 angstroms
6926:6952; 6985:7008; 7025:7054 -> -0.1 angstroms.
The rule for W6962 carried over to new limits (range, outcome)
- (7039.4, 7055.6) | 2.02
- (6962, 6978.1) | 1.95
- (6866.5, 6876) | 2.01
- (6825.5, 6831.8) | 2.01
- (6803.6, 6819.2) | 1.98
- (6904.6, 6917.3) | 2.1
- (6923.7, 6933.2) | 1.98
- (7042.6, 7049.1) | 2.03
